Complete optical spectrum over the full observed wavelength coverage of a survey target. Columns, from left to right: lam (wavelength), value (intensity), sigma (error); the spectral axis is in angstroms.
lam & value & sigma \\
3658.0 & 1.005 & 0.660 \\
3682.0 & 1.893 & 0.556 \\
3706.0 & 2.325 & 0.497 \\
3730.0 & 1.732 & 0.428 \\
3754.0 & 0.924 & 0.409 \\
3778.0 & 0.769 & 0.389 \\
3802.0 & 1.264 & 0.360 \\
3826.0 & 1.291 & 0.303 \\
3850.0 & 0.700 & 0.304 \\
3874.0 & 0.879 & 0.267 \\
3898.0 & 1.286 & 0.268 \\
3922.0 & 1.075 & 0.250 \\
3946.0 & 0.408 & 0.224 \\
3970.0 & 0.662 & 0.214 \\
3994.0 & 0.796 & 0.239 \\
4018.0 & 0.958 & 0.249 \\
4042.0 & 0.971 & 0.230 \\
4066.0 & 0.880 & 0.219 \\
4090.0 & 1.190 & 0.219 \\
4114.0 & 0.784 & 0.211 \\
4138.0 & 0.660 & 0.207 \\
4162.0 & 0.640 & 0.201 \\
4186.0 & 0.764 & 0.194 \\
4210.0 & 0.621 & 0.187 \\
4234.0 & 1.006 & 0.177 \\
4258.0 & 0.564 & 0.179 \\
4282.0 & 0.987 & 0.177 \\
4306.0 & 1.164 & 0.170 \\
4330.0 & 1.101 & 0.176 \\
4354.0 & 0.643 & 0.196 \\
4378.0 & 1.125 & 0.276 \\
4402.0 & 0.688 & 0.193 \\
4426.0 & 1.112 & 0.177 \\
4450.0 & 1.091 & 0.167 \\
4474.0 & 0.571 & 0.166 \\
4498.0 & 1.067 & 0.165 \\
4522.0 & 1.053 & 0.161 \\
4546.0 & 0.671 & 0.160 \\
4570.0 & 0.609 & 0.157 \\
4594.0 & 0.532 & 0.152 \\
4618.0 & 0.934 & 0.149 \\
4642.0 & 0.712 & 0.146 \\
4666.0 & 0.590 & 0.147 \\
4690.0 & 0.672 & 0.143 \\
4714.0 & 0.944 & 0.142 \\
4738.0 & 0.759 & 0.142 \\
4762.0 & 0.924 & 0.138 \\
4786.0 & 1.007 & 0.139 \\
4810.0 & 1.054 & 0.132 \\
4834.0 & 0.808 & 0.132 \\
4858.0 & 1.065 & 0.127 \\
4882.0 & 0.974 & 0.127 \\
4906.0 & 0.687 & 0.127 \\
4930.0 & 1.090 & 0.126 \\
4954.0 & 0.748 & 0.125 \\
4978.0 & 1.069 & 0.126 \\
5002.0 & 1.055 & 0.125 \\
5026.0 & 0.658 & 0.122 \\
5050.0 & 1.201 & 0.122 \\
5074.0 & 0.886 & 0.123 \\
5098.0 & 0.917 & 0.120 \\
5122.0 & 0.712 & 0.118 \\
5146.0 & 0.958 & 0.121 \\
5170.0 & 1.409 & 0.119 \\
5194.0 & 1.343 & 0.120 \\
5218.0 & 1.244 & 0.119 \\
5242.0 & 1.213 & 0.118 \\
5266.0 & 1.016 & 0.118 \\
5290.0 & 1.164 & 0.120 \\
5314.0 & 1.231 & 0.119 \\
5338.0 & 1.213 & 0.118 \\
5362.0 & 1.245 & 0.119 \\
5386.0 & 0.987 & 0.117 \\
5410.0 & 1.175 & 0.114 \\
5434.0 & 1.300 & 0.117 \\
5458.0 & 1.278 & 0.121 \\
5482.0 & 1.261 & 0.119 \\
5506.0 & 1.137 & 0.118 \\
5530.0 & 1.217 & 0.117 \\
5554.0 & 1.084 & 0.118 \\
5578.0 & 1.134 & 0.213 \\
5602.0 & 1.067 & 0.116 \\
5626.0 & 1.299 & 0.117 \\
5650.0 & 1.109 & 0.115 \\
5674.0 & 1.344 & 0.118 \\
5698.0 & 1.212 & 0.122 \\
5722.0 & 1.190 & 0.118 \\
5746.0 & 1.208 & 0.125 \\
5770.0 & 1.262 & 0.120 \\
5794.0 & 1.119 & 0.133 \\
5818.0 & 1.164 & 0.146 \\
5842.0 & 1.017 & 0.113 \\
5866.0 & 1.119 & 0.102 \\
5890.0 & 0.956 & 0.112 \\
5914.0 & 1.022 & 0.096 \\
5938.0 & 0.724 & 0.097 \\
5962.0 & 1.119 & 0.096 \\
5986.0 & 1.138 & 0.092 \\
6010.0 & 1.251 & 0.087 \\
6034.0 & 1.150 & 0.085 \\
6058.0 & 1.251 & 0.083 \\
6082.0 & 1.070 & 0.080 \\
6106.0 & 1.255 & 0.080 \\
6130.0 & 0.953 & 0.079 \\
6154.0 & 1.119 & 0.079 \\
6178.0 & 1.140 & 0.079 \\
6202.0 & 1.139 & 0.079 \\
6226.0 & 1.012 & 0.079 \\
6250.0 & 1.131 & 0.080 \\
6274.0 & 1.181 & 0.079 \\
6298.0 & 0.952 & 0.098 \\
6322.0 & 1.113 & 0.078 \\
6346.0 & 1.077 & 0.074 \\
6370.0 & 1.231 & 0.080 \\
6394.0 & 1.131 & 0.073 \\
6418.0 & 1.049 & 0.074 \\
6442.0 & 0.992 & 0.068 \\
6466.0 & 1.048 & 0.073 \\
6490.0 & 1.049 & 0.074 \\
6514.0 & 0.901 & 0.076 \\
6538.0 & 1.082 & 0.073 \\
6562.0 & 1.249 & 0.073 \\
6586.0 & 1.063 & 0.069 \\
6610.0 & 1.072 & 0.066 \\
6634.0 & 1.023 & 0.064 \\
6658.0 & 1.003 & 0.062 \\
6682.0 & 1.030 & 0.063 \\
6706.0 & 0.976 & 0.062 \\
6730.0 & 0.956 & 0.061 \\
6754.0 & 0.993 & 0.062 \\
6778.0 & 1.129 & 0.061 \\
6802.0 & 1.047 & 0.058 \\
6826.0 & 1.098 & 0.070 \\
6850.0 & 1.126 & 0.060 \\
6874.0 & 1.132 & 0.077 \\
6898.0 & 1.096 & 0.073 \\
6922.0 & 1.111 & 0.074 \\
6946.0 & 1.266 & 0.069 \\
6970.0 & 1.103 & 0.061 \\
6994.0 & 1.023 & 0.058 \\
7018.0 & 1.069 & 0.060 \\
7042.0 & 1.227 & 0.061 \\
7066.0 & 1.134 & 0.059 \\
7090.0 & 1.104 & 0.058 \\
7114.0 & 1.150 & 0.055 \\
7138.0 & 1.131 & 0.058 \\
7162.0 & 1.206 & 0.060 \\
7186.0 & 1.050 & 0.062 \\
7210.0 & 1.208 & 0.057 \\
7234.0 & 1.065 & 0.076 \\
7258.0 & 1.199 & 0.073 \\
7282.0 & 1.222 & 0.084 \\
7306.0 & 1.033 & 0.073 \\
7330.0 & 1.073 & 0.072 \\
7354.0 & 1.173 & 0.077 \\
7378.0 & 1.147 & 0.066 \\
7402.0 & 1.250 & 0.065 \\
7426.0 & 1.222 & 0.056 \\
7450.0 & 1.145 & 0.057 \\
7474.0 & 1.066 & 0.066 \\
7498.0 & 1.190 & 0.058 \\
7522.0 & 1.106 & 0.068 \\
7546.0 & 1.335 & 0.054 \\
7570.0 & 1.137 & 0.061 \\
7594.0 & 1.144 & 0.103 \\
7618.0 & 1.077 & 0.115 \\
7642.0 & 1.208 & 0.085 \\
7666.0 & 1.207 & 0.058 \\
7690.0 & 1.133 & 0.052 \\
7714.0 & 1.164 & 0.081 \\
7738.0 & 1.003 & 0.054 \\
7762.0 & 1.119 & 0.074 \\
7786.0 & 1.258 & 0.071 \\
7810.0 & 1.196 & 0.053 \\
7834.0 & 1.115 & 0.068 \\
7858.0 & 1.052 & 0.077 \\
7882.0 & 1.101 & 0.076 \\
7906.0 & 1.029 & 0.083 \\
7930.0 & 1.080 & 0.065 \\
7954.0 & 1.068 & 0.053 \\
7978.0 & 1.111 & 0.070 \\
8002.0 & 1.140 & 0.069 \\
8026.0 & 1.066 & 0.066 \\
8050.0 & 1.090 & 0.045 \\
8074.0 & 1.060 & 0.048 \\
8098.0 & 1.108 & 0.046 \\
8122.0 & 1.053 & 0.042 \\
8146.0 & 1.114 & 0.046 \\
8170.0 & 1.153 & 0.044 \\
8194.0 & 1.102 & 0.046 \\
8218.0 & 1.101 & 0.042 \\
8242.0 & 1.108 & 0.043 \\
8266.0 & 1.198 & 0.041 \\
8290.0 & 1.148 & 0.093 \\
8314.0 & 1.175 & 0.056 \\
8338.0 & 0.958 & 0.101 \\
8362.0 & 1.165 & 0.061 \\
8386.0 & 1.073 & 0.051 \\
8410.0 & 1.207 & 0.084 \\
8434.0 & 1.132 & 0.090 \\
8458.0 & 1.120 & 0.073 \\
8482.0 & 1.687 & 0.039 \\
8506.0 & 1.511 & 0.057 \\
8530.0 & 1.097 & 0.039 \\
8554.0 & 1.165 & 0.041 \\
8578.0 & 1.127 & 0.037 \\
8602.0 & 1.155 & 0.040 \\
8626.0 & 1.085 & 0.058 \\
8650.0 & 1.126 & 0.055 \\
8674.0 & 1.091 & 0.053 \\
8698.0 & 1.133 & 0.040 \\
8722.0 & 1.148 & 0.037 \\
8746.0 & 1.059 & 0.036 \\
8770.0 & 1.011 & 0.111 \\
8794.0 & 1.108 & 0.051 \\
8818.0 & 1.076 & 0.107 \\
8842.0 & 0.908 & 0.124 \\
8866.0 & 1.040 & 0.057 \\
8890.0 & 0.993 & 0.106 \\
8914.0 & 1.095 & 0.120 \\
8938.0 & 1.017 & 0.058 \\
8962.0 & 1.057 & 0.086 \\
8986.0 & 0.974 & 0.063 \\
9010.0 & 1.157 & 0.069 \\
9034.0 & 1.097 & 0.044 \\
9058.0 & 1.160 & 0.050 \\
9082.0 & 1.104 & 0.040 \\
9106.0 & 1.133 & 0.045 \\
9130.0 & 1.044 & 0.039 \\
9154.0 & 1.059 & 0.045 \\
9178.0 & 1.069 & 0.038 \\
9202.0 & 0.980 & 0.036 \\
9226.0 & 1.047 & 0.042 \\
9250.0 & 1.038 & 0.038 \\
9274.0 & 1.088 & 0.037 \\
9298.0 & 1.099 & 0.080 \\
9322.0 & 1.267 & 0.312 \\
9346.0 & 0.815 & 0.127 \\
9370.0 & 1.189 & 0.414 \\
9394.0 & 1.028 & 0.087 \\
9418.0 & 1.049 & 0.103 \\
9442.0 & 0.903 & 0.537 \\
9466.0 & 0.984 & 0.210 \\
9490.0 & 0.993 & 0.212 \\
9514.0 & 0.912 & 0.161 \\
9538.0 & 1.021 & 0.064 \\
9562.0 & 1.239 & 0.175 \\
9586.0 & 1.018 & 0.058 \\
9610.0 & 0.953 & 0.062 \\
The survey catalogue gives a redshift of 0.29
